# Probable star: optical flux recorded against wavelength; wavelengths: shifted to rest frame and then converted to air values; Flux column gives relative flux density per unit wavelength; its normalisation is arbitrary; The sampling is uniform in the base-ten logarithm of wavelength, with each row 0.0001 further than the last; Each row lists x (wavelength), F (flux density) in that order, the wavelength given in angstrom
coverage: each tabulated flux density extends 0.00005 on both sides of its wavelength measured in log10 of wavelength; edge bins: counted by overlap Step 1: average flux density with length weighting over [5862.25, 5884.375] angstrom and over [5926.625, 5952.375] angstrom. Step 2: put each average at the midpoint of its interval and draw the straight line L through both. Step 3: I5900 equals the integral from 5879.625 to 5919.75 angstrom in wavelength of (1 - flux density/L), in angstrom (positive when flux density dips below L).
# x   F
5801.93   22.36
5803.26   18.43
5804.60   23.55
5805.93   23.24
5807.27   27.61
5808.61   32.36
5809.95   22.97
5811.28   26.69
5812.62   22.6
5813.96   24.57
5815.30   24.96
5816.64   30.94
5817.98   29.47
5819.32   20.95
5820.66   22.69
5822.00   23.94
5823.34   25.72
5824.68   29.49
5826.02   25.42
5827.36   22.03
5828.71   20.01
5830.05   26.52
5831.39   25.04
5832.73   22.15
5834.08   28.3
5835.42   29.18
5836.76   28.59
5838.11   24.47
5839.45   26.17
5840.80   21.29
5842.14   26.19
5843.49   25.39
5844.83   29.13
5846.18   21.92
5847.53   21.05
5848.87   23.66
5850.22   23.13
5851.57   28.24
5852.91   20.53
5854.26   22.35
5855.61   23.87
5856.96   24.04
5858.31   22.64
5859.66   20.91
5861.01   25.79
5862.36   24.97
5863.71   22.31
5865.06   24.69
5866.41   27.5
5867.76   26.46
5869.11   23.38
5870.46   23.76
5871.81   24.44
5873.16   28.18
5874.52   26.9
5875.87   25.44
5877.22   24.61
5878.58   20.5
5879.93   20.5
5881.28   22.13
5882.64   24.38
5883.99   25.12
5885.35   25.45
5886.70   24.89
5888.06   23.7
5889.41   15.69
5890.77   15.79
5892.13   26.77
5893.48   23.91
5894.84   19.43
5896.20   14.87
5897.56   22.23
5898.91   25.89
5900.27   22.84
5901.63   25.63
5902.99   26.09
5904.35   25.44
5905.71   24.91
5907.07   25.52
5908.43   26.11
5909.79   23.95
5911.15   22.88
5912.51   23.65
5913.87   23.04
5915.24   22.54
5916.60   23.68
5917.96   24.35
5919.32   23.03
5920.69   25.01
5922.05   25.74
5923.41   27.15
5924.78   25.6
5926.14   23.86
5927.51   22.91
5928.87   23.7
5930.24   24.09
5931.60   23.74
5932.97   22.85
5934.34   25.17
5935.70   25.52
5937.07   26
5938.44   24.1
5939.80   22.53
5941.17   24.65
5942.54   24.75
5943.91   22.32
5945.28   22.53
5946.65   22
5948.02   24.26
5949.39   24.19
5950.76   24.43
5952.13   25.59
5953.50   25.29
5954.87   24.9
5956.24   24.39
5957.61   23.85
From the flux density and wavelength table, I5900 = 1.7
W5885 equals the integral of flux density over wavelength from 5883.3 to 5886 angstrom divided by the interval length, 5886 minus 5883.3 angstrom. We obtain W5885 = 25.3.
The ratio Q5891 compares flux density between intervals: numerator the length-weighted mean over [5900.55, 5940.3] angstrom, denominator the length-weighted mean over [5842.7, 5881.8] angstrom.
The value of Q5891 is 1.01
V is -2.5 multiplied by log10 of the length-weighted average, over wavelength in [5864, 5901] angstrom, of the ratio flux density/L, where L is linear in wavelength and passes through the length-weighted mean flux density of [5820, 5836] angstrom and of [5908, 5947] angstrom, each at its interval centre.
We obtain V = 0.05 mag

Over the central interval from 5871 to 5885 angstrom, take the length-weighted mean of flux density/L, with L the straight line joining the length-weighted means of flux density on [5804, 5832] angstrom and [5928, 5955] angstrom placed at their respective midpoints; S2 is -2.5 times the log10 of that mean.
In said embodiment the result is 0.02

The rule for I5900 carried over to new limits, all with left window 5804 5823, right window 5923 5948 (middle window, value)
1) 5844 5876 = 0.71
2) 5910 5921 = 0.36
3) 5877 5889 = 0.68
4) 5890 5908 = 1.06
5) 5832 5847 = -0.29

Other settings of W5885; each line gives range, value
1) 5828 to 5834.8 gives 24.4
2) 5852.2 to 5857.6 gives 22.7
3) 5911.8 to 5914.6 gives 23.3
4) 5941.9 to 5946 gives 23.2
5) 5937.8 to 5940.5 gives 23.4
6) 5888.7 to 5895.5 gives 20.3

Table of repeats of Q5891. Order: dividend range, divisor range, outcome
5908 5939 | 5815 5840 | 0.95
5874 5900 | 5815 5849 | 0.89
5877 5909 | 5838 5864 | 0.96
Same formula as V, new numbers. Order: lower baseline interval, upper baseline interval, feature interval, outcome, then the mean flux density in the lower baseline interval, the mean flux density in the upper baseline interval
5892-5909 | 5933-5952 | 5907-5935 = -0.014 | 23.7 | 24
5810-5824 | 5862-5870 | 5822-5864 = 0.020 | 25.2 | 24.9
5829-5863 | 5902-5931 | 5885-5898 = 0.159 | 24.6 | 24.5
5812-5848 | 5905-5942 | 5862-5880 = 0.004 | 25.1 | 24.3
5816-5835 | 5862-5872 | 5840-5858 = 0.047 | 25.2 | 24.7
